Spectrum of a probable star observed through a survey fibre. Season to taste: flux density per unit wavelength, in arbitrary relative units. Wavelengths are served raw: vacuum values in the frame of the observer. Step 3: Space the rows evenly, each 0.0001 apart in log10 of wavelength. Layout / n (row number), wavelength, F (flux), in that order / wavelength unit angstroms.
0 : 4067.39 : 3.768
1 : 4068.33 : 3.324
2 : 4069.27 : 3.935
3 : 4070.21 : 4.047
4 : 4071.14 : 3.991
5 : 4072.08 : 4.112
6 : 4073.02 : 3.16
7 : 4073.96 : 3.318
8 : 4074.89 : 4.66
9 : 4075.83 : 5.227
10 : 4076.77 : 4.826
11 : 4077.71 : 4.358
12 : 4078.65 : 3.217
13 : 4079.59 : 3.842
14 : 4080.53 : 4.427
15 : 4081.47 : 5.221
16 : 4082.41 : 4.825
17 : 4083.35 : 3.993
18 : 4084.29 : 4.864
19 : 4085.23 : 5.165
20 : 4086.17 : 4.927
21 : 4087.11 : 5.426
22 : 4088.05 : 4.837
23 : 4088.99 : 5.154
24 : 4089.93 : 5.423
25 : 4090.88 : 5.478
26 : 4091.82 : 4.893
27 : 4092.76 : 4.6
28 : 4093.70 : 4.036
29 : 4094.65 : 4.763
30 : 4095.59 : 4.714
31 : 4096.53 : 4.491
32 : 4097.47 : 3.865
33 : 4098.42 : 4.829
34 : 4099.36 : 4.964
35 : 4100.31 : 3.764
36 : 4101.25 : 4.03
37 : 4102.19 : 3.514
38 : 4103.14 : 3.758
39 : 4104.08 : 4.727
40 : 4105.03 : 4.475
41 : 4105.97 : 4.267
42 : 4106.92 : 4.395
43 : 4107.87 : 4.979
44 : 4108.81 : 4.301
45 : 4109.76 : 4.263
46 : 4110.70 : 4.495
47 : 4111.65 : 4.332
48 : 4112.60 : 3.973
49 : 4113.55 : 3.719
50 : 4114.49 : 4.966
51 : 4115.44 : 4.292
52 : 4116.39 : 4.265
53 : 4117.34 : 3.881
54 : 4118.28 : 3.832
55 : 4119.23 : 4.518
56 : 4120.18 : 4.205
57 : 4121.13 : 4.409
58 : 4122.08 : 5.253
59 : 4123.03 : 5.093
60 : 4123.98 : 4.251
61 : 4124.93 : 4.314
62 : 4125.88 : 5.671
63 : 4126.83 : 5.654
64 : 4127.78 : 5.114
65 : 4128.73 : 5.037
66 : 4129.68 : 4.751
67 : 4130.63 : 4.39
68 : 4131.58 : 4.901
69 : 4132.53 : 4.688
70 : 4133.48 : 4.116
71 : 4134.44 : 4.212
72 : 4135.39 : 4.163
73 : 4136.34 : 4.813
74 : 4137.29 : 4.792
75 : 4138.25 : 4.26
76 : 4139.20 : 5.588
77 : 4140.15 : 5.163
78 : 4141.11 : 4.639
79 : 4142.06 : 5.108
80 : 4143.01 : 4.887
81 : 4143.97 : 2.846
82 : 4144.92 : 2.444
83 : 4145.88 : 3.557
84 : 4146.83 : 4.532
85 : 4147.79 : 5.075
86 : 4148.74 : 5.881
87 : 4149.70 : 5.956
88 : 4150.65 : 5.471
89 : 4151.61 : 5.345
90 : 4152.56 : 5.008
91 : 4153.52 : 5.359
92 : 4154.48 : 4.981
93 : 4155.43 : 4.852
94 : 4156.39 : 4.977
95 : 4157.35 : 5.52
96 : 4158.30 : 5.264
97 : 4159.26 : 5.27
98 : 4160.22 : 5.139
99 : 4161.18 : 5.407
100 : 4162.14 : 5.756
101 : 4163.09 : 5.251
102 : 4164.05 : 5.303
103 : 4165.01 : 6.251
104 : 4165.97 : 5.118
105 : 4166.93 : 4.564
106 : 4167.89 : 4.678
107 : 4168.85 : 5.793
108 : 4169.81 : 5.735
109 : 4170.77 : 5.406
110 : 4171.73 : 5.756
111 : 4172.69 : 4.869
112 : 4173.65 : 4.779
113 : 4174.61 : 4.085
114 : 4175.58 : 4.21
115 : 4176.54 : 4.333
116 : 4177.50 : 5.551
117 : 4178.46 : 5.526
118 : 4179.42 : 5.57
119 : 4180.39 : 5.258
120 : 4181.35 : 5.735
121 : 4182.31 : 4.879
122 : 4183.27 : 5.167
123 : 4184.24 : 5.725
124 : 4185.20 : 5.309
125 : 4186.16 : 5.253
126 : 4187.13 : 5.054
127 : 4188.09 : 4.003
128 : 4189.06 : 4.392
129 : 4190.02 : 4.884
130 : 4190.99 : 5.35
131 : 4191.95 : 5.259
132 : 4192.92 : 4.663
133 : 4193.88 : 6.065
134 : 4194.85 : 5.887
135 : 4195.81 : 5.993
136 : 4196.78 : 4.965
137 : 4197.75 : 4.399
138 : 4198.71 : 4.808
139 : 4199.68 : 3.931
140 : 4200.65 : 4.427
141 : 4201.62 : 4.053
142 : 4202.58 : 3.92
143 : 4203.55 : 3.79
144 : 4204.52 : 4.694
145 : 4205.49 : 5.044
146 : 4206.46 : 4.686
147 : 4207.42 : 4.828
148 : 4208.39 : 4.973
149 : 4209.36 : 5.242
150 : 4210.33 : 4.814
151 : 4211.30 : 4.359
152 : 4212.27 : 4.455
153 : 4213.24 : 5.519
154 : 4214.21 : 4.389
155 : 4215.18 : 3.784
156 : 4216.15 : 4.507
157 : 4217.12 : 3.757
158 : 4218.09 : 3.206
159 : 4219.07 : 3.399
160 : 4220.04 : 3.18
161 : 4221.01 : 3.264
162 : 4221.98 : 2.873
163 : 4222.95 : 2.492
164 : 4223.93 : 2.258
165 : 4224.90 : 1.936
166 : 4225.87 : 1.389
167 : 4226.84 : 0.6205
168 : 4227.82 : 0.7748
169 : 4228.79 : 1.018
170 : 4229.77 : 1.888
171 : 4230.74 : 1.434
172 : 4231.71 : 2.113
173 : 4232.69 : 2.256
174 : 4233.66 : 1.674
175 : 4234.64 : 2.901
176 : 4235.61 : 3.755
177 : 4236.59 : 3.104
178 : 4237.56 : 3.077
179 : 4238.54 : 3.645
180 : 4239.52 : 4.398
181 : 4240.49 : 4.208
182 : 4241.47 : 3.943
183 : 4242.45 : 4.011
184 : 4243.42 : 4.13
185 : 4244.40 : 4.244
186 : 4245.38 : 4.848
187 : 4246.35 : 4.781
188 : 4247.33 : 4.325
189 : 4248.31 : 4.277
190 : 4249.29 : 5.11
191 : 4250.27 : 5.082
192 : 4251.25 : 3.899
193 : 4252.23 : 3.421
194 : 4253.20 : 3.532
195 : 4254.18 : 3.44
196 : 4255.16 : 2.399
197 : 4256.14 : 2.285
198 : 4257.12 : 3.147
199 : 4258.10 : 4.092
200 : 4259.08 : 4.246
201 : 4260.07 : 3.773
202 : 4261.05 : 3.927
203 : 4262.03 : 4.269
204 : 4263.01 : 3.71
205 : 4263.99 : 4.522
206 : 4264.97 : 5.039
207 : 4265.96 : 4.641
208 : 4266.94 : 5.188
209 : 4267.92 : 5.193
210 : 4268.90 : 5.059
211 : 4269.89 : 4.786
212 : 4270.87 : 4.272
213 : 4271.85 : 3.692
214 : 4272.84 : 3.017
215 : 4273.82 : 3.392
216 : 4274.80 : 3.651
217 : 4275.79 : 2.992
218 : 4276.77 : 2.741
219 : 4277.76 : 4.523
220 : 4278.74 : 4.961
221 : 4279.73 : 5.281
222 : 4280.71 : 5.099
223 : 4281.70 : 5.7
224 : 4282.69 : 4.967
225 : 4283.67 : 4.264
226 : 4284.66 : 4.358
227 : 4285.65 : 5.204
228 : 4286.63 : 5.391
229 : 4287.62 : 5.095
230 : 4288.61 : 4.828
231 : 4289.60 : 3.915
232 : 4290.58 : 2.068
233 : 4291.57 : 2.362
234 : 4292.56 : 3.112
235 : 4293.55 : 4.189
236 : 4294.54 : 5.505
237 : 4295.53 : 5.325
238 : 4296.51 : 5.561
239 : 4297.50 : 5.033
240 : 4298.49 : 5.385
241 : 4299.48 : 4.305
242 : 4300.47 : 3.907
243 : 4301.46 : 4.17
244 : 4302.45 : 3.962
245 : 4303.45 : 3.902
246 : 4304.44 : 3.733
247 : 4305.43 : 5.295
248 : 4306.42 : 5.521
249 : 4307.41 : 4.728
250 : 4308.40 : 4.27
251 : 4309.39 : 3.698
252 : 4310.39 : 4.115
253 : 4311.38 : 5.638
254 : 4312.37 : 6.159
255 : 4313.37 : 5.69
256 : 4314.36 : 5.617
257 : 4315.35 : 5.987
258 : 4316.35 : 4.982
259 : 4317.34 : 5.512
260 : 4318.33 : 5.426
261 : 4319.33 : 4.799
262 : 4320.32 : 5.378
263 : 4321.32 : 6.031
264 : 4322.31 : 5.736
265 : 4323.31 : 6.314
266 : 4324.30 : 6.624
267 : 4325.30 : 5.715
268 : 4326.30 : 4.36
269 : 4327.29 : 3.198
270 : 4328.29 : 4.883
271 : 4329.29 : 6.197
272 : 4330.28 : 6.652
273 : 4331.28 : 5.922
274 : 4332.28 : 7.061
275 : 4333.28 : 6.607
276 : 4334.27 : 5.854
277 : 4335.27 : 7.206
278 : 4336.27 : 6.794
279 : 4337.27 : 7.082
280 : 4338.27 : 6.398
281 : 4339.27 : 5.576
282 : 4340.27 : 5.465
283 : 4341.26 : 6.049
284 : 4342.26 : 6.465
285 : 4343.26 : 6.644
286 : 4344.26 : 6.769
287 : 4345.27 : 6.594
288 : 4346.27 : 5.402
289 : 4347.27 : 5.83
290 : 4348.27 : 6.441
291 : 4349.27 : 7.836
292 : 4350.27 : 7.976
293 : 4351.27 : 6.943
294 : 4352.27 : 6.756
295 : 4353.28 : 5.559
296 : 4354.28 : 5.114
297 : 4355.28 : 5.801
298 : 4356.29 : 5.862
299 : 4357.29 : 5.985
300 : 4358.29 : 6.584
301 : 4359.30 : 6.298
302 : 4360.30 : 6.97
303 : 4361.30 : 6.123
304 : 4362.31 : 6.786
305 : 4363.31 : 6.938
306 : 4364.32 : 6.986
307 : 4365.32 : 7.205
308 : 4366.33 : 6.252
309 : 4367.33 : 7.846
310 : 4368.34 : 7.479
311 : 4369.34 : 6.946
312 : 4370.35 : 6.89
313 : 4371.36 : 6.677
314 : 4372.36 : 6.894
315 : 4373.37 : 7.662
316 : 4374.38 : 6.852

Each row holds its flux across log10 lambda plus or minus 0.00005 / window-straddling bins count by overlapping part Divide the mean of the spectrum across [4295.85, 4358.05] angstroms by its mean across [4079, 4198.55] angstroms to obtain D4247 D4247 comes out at 1.2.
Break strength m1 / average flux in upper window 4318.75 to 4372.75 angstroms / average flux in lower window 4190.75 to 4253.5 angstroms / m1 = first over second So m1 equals 1.65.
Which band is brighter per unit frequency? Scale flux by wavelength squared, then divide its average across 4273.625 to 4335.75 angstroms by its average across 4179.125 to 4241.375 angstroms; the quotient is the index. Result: 1.3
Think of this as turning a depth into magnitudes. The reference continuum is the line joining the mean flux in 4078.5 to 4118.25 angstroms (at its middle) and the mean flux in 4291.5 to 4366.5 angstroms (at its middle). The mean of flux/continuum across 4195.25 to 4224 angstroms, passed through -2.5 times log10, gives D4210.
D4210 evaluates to 0.19 mag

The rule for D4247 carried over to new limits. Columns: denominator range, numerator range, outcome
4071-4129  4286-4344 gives 1.16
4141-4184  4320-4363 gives 1.22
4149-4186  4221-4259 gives 0.60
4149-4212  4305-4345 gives 1.13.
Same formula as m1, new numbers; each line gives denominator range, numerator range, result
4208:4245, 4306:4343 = 1.75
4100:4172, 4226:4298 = 0.81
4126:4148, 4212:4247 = 0.69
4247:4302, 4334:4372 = 1.54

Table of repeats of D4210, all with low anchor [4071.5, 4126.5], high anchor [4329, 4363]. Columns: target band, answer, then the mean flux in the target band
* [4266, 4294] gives 0.35 mag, 4.27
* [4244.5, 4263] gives 0.40 mag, 3.94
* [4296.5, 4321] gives 0.24 mag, 4.91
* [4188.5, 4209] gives 0.10 mag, 4.81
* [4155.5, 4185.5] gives -0.04 mag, 5.23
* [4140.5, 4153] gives 0.04 mag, 4.68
